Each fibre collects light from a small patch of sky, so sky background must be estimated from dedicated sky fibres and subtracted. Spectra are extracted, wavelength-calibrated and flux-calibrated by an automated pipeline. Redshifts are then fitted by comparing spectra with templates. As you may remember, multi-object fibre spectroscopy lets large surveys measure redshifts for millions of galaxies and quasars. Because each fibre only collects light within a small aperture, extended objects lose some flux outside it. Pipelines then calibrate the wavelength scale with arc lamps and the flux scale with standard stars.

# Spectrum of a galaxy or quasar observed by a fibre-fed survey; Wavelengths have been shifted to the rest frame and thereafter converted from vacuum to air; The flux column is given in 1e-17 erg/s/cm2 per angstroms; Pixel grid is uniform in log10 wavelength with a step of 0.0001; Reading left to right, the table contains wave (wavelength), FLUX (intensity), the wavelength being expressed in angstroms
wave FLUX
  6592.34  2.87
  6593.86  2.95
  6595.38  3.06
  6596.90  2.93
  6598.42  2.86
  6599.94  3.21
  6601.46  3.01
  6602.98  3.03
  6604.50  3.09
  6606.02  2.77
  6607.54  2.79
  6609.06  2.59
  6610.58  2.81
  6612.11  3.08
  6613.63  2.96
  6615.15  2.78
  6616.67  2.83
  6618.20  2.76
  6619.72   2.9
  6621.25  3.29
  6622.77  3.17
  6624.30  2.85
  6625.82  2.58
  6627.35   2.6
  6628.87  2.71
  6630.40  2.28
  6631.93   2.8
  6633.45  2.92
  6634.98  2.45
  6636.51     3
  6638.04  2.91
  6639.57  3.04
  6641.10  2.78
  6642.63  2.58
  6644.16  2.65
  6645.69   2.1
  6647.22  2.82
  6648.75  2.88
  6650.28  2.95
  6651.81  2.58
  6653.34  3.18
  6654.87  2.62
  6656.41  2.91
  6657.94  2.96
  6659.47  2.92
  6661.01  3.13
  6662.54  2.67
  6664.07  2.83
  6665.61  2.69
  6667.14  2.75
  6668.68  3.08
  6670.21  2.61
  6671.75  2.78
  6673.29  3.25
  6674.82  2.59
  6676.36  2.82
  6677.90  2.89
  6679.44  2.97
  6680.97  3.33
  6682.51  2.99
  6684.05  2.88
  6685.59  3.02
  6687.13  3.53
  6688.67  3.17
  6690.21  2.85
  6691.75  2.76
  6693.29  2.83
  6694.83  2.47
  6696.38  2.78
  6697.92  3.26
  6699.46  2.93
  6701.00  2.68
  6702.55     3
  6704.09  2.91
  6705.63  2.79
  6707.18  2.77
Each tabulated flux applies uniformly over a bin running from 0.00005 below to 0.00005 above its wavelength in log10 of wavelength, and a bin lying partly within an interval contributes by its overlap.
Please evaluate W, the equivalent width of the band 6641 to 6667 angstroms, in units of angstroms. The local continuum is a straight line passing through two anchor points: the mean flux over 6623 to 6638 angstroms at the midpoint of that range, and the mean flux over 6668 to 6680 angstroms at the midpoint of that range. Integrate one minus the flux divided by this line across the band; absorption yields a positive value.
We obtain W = 0.19 angstroms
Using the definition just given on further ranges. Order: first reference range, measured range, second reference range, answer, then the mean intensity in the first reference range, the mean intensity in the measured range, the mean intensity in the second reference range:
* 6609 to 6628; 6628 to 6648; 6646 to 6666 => 1.1 angstroms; 2.87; 2.69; 2.84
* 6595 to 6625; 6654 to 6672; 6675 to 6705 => 0.7 angstroms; 2.94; 2.83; 2.94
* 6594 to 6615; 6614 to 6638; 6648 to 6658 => 0.8 angstroms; 2.93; 2.8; 2.86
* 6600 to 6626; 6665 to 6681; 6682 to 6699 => 0.4 angstroms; 2.92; 2.87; 2.96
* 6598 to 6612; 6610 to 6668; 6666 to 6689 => 2.6 angstroms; 2.92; 2.81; 2.97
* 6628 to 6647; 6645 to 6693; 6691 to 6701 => -2.2 angstroms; 2.69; 2.89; 2.83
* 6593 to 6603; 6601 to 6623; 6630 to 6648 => -0.1 angstroms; 3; 2.92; 2.7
